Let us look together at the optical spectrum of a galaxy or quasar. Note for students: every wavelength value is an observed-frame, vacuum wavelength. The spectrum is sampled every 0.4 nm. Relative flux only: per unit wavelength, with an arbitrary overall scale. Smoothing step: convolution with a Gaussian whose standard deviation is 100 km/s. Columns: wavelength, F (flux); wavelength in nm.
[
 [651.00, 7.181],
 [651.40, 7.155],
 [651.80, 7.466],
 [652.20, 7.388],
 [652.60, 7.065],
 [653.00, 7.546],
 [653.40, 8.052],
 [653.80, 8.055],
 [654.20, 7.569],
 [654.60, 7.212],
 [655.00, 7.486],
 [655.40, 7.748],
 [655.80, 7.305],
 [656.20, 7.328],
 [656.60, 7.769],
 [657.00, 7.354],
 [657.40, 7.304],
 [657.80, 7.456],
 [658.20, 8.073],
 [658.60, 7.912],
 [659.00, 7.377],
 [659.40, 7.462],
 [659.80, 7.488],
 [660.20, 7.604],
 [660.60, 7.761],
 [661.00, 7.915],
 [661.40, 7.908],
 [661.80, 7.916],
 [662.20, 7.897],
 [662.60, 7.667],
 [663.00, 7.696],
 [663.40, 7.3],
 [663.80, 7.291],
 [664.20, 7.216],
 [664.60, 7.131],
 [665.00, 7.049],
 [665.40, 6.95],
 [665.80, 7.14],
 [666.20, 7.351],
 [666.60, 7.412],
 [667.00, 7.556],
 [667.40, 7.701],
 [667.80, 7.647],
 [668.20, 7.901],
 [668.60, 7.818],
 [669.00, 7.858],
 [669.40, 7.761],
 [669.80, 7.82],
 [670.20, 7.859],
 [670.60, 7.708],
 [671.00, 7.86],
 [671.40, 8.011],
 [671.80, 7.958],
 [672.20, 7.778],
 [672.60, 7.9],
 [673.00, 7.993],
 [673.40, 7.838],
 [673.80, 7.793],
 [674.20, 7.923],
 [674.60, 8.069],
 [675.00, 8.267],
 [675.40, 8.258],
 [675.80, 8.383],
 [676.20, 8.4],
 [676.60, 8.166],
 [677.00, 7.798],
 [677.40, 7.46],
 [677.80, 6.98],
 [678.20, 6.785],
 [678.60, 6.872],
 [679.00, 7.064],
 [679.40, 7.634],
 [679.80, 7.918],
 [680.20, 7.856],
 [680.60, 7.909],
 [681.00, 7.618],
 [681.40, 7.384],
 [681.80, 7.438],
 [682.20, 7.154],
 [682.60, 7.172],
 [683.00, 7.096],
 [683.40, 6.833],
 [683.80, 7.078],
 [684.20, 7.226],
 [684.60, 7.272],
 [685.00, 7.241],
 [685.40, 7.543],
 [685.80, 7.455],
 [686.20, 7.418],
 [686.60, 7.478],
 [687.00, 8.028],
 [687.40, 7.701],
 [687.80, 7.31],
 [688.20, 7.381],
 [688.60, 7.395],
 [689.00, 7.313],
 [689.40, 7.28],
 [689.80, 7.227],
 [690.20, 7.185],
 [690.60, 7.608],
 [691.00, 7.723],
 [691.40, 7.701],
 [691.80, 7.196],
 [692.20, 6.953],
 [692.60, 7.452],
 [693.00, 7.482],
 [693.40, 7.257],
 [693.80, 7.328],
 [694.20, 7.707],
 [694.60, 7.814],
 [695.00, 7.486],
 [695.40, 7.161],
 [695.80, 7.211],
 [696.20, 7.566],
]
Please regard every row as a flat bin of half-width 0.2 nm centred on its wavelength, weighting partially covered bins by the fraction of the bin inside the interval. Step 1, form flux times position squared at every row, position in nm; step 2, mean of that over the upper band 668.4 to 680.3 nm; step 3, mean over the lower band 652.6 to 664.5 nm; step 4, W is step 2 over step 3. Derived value 1.08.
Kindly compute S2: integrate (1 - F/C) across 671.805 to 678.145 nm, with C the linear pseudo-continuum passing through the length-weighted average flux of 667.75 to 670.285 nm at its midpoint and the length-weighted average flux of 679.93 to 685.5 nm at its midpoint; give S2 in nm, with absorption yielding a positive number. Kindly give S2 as -0.25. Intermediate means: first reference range 7.82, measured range 7.91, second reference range 7.35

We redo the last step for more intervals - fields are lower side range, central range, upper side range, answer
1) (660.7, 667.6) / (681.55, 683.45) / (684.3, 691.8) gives 0.07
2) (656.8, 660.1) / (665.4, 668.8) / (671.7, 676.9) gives 0.13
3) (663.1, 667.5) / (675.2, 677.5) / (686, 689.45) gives -0.22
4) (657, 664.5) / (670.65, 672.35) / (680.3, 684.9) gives -0.10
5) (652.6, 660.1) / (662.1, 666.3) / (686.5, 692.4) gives 0.12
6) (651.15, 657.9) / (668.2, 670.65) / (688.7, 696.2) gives -0.12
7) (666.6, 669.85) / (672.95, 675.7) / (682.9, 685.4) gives -0.19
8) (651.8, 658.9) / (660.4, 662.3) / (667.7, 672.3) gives -0.05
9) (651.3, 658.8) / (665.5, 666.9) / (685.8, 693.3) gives 0.04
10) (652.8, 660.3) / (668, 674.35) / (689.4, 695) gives -0.29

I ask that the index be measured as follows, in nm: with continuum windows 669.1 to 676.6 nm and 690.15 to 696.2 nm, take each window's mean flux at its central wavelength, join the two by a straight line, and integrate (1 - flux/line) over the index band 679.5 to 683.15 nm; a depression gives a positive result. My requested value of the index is 0.11 nm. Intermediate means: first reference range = 7.98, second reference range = 7.43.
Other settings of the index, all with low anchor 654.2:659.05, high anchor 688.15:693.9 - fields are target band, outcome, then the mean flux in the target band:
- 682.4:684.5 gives 0.09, 7.09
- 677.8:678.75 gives 0.07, 6.86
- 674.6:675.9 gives -0.14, 8.26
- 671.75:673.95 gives -0.12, 7.87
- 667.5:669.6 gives -0.09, 7.79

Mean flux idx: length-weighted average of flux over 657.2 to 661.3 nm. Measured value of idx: 7.64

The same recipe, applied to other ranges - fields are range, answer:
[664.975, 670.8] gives 7.58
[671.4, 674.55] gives 7.9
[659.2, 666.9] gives 7.48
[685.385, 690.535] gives 7.44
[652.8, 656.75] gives 7.6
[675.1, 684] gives 7.52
